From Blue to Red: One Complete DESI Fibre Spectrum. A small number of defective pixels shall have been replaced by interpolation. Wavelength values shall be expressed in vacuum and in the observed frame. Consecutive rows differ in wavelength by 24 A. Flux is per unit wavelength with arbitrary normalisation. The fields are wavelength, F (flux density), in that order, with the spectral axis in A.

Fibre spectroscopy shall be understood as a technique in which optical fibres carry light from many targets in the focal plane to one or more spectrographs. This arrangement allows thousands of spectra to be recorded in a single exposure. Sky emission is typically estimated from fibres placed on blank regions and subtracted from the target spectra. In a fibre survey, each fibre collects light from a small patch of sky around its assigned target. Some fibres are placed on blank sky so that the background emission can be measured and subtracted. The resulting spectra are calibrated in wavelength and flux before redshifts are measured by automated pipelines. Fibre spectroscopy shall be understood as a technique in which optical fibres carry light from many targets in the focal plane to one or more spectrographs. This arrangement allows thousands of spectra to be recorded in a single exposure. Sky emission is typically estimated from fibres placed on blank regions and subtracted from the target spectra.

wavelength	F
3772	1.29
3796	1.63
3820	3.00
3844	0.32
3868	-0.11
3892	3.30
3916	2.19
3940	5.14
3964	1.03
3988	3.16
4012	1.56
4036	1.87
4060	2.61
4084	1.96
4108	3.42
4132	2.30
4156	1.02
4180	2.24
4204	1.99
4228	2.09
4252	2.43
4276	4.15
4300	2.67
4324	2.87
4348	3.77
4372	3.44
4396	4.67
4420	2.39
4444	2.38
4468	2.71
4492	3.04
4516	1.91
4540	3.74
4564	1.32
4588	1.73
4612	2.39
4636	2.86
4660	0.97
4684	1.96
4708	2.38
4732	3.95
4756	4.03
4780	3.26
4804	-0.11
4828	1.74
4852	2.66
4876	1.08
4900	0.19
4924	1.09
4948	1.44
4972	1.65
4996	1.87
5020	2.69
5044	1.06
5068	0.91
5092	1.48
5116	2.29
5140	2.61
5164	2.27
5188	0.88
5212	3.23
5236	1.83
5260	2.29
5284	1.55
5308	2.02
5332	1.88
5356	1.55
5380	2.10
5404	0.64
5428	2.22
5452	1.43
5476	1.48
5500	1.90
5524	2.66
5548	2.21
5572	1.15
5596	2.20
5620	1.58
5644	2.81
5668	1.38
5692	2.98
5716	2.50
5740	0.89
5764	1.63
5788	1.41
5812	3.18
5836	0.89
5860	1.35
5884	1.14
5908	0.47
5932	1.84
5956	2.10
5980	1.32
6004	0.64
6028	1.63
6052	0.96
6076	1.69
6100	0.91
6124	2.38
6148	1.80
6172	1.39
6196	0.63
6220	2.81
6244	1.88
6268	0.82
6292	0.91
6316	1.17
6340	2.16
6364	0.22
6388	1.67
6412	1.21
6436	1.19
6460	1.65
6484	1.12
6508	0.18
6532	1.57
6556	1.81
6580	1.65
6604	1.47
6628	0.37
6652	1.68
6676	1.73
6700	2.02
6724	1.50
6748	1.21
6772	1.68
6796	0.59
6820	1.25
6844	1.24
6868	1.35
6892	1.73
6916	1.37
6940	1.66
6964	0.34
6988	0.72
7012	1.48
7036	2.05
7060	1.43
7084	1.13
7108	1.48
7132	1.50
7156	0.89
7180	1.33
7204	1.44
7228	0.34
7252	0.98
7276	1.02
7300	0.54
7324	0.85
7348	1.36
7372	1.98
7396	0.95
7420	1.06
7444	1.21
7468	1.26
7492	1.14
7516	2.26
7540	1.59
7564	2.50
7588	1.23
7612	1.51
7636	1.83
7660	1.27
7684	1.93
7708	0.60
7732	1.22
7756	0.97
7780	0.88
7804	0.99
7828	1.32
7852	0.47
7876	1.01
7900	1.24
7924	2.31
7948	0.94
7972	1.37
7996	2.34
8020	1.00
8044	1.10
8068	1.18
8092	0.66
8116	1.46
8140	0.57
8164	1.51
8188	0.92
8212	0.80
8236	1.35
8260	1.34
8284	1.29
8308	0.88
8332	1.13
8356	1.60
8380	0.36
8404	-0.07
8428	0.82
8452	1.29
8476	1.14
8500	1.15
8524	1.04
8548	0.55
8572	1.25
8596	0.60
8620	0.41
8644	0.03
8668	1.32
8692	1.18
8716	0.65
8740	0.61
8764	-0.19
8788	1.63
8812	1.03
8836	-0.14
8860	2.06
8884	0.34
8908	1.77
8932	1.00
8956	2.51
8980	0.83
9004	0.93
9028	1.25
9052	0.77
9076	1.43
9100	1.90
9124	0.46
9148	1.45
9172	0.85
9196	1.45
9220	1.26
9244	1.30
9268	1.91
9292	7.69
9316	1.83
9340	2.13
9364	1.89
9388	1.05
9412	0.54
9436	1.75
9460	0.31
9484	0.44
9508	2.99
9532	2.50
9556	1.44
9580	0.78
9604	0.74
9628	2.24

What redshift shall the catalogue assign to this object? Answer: 1.49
